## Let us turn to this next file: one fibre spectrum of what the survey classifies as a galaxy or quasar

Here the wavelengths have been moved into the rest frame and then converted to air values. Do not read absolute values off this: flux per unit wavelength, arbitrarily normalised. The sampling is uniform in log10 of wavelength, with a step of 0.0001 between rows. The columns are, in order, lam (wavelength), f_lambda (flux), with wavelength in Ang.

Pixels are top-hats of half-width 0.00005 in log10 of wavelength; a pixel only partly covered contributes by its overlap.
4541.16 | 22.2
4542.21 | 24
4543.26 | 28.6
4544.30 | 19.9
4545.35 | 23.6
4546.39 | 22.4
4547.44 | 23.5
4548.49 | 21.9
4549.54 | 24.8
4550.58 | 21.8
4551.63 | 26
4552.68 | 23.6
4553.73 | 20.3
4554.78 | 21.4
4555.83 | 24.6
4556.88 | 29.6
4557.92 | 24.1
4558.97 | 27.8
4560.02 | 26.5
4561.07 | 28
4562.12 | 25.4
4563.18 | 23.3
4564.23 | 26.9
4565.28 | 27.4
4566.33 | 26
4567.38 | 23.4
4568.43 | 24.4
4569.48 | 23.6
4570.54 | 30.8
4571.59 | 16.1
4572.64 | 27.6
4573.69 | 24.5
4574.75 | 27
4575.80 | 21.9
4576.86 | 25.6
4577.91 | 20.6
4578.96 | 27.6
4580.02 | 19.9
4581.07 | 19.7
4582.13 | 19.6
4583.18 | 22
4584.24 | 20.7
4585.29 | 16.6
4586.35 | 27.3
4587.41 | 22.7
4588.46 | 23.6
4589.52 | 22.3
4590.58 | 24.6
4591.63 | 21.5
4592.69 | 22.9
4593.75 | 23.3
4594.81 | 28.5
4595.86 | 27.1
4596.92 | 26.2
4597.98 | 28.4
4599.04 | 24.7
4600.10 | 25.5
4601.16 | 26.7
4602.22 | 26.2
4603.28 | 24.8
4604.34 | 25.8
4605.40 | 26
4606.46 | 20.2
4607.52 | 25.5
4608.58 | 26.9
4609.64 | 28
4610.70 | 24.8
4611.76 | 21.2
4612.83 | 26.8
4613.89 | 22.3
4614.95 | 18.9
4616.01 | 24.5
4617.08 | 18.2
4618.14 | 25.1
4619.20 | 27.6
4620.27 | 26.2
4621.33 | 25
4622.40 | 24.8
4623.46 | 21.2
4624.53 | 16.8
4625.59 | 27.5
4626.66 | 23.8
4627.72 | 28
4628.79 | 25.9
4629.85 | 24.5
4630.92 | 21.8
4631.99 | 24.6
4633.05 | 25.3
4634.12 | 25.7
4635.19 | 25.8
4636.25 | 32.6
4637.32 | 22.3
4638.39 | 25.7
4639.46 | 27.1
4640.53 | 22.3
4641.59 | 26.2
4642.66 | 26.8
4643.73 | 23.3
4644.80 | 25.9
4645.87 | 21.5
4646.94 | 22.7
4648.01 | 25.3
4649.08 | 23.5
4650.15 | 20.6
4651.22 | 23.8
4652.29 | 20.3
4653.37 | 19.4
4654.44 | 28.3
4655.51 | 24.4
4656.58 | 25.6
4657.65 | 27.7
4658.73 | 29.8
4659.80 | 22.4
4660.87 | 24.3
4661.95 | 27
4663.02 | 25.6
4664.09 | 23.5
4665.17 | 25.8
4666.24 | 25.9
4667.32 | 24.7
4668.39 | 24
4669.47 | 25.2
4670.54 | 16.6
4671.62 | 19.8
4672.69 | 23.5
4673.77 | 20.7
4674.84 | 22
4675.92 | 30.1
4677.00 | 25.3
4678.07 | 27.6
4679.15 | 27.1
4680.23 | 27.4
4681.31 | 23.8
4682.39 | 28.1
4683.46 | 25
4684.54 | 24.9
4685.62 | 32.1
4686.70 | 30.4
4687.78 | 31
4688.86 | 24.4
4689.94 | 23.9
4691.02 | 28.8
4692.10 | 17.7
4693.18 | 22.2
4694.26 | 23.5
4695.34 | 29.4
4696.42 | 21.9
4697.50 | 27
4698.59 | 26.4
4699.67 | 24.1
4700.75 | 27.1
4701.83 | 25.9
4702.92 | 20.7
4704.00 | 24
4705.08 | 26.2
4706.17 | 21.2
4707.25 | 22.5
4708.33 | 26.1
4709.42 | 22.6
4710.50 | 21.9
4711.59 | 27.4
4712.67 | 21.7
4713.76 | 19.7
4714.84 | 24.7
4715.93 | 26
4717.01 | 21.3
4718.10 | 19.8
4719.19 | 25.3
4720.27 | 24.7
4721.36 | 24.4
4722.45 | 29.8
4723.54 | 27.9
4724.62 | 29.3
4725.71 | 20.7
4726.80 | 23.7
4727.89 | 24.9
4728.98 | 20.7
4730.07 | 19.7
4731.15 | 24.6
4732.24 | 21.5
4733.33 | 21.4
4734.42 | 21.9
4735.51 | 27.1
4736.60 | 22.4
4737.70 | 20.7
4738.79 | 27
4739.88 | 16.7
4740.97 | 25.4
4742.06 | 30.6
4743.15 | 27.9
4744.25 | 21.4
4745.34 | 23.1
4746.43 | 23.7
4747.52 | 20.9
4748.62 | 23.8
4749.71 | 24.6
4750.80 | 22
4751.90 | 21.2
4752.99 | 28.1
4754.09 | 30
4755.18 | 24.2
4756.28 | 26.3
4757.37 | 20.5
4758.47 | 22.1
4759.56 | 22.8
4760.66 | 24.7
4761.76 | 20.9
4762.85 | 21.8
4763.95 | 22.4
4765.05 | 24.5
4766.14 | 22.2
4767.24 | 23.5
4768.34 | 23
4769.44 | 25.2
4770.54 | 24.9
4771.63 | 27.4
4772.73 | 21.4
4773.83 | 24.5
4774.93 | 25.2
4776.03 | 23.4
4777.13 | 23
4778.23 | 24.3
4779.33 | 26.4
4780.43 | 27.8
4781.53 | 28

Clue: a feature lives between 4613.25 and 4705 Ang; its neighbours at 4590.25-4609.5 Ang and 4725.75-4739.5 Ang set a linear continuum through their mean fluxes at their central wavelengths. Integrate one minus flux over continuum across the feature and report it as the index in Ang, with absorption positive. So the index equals -2.00 Ang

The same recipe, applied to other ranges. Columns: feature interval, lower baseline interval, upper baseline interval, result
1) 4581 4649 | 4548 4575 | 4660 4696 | 1.8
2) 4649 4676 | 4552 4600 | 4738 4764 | 0.1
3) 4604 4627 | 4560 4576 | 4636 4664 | 0.9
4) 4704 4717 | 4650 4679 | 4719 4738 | 0.3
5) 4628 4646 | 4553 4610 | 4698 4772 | -0.8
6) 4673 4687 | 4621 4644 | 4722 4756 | -1.1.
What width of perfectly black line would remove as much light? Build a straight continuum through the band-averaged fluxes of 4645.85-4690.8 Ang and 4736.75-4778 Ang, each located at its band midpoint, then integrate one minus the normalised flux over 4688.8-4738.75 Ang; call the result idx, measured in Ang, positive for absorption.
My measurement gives 0.9 Ang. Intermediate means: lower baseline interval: 24.9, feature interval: 23.9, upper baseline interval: 23.8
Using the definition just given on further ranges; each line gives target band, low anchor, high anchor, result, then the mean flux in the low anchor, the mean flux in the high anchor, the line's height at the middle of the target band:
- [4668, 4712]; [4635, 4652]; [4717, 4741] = -1.5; 24.6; 23.5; 24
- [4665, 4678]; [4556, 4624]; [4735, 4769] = 0.2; 24.4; 23.7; 24.1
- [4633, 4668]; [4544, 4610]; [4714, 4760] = -1.1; 24.3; 23.9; 24.1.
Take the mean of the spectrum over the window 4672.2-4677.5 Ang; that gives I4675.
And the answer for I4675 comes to 24.3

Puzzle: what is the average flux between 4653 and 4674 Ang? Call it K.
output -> 24.3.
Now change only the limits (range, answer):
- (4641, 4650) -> 24.2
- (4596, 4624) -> 24.7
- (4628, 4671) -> 24.6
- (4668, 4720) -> 24.5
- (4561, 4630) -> 24.2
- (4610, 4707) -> 24.7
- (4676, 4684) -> 26.6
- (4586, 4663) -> 24.6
